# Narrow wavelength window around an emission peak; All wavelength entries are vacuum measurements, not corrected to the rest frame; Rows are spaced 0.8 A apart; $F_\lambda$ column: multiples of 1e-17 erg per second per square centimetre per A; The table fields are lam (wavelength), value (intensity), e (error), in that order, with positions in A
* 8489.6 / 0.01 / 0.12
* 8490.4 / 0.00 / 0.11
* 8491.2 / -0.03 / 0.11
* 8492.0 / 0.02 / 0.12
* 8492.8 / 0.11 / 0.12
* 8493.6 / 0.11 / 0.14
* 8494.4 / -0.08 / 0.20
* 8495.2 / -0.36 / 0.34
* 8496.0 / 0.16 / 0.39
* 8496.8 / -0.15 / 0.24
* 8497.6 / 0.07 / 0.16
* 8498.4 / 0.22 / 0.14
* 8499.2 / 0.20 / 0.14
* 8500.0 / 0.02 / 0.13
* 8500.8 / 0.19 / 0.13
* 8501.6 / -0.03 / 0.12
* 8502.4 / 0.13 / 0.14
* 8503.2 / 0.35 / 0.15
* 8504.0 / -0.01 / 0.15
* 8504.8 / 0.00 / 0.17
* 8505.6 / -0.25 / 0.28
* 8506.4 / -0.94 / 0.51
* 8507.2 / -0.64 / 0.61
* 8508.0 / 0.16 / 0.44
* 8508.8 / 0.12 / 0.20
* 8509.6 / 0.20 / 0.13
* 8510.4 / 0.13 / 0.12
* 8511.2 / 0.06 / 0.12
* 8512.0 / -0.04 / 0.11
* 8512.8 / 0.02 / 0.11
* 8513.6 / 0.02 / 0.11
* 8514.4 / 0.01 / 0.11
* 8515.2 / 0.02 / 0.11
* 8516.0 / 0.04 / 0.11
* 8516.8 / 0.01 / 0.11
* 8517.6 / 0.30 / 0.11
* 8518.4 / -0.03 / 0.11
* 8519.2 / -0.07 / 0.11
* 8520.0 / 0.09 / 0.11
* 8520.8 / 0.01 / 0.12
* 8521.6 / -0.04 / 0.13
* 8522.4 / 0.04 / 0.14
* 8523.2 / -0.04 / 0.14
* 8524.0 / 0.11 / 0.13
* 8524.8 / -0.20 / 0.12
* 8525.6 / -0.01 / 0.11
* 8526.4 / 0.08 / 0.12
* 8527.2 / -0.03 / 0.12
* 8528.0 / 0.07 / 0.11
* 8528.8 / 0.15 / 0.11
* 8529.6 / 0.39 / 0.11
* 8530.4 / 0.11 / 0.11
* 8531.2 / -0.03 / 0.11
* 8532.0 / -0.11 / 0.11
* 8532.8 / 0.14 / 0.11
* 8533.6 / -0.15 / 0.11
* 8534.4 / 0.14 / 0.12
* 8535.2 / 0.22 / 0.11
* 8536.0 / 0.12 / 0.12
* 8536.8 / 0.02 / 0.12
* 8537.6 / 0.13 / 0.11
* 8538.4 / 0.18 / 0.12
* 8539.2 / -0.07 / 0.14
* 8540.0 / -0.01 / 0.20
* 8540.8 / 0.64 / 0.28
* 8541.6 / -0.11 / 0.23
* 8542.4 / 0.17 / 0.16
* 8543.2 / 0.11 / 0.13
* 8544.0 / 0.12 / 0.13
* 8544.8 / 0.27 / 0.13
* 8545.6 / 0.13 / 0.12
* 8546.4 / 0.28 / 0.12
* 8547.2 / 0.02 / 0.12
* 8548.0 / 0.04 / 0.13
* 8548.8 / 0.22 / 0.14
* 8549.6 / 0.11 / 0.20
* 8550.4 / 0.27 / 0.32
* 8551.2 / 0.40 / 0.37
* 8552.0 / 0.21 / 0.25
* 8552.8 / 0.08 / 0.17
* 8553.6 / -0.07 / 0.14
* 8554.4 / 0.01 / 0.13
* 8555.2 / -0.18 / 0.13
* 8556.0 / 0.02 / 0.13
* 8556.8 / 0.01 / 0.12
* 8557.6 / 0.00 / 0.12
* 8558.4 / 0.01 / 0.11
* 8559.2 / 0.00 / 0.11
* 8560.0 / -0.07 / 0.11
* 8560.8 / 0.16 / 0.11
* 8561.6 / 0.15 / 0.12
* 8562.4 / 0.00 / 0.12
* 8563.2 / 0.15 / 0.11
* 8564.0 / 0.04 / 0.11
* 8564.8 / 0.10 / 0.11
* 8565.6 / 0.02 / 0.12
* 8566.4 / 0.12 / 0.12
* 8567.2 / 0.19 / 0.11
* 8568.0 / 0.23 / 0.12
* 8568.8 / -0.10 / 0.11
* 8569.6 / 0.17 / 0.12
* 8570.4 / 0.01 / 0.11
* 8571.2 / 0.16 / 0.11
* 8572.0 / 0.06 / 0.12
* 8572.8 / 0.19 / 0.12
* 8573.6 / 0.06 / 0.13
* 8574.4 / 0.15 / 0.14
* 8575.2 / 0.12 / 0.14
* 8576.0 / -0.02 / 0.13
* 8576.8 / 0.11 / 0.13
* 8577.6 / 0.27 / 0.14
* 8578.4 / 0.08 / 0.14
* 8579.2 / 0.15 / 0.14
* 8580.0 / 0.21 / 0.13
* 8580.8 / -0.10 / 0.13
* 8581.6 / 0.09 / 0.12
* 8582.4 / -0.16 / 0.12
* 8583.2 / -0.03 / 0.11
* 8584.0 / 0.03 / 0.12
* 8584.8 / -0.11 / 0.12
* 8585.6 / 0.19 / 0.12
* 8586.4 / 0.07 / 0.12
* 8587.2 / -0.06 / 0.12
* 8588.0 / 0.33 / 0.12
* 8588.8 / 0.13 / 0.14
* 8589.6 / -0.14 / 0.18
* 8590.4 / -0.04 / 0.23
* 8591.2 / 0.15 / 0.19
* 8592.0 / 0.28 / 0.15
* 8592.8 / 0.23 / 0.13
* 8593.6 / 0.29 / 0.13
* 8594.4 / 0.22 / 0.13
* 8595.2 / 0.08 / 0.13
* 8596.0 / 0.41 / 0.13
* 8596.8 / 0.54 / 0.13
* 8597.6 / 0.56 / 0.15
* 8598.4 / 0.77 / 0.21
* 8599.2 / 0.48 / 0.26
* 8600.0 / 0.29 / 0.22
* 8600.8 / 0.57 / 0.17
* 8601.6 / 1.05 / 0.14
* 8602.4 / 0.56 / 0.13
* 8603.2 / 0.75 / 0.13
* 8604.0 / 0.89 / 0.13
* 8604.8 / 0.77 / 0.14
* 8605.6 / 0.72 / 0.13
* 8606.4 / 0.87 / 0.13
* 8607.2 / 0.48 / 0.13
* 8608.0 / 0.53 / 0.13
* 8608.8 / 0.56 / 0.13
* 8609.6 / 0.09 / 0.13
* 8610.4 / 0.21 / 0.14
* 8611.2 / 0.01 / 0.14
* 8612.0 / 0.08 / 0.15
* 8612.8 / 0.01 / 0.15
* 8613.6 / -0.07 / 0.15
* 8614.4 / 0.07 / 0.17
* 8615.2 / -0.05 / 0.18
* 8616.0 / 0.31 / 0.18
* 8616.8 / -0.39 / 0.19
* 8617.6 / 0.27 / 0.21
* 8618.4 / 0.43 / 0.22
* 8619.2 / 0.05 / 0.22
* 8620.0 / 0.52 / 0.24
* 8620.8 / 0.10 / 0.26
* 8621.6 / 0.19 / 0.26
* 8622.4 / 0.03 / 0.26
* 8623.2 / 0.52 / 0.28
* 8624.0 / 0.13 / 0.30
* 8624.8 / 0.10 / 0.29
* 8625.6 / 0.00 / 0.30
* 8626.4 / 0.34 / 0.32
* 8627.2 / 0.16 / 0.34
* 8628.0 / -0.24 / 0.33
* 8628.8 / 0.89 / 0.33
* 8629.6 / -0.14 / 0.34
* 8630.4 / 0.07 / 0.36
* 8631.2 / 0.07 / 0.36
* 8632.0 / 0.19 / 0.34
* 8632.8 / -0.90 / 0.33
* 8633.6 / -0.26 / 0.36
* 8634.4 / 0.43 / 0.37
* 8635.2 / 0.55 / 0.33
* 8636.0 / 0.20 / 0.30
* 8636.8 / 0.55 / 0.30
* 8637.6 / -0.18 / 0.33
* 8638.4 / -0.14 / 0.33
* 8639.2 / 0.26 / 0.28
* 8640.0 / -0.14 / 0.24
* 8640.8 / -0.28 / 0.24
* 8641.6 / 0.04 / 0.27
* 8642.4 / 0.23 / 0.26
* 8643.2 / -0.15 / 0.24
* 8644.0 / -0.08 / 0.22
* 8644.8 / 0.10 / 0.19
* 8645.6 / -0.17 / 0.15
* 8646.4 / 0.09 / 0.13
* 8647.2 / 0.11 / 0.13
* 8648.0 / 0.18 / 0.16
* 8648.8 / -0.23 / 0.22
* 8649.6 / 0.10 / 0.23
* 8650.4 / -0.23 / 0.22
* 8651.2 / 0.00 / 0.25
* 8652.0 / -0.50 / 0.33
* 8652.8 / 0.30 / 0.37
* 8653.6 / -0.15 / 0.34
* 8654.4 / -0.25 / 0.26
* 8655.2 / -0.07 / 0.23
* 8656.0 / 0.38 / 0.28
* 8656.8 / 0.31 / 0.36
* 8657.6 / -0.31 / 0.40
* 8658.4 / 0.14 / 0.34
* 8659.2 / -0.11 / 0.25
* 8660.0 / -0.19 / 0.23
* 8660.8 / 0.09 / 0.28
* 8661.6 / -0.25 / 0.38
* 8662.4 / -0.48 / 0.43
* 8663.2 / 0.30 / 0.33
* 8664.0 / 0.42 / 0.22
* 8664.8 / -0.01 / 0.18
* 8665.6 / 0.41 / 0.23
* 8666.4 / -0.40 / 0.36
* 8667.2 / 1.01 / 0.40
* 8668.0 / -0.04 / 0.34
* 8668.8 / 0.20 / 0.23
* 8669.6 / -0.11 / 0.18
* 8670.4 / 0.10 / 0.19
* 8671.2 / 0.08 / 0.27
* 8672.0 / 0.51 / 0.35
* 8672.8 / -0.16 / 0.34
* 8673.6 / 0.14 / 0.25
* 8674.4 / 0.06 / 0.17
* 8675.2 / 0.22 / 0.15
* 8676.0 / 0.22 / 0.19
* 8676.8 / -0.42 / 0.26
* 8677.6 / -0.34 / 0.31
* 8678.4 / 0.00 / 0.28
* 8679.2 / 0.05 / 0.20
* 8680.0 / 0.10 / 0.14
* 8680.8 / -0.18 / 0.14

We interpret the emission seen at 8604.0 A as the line [O II] 3727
